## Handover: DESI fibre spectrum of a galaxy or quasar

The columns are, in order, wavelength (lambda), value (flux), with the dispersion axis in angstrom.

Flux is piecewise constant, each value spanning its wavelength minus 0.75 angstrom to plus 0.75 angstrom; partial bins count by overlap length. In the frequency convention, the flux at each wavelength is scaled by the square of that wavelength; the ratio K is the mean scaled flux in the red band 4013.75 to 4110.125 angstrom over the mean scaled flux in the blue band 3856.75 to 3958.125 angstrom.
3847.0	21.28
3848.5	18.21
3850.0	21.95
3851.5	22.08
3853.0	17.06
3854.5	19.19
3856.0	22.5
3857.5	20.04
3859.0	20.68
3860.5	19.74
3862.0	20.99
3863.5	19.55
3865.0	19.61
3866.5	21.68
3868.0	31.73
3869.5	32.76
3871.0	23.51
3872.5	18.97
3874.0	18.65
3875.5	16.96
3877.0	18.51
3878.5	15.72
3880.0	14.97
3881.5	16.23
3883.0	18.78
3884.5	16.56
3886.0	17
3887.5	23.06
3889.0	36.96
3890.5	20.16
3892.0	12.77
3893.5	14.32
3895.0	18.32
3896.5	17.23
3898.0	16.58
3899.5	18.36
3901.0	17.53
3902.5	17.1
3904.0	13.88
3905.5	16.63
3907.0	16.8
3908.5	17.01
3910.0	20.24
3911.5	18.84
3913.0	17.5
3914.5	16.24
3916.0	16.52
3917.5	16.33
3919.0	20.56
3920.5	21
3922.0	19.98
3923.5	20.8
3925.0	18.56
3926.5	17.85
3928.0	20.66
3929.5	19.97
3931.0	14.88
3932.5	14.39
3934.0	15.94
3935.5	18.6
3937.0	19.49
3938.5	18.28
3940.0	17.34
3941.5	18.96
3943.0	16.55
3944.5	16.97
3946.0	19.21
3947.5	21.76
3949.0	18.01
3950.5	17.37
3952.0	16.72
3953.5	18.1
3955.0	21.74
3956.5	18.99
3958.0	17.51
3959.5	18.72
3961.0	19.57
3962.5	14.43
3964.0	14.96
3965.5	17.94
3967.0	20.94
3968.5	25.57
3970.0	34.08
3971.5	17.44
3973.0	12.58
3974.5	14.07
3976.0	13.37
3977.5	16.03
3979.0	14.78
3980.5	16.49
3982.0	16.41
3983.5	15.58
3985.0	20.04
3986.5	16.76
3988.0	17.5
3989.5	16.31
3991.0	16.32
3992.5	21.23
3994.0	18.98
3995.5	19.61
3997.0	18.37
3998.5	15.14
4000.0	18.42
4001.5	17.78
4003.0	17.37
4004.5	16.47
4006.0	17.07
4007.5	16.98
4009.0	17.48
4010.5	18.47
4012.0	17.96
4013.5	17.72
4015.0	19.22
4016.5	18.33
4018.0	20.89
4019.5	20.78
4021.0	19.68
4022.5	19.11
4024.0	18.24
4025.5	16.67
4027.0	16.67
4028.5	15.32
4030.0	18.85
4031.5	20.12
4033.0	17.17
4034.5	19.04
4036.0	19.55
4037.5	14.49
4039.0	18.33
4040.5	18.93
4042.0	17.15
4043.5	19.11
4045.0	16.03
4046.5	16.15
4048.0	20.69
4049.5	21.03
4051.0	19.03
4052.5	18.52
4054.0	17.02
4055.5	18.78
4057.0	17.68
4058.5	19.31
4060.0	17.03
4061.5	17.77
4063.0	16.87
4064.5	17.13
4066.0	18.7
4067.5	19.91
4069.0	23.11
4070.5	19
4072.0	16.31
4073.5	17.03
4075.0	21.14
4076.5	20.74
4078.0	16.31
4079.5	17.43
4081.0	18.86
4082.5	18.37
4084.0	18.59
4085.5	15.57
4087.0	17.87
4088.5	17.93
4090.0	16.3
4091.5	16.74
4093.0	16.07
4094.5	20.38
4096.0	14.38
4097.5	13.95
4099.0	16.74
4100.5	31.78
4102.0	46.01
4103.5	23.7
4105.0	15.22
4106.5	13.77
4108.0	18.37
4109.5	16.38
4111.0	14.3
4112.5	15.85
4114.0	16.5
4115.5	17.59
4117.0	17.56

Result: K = 1.07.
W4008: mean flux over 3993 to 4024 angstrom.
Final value 18.3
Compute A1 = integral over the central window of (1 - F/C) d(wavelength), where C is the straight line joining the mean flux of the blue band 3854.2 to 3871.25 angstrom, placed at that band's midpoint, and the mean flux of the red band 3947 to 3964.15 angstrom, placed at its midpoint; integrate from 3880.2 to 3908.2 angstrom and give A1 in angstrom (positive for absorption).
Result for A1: 4.0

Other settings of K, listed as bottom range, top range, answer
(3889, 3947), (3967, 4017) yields 1.04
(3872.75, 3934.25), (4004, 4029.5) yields 1.06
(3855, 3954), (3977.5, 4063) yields 1.01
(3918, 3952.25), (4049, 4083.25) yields 1.07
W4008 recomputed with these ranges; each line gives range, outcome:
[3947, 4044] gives 18.1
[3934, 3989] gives 18.1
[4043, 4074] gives 18.4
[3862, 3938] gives 18.9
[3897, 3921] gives 17.5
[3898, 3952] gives 18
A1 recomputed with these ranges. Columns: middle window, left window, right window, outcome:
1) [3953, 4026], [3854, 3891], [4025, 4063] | 3.2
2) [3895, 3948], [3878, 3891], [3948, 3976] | 3.9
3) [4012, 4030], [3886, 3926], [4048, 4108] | 0.4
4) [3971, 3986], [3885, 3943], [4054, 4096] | 2.1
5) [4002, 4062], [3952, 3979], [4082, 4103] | 3.6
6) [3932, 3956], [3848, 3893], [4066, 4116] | 2.2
